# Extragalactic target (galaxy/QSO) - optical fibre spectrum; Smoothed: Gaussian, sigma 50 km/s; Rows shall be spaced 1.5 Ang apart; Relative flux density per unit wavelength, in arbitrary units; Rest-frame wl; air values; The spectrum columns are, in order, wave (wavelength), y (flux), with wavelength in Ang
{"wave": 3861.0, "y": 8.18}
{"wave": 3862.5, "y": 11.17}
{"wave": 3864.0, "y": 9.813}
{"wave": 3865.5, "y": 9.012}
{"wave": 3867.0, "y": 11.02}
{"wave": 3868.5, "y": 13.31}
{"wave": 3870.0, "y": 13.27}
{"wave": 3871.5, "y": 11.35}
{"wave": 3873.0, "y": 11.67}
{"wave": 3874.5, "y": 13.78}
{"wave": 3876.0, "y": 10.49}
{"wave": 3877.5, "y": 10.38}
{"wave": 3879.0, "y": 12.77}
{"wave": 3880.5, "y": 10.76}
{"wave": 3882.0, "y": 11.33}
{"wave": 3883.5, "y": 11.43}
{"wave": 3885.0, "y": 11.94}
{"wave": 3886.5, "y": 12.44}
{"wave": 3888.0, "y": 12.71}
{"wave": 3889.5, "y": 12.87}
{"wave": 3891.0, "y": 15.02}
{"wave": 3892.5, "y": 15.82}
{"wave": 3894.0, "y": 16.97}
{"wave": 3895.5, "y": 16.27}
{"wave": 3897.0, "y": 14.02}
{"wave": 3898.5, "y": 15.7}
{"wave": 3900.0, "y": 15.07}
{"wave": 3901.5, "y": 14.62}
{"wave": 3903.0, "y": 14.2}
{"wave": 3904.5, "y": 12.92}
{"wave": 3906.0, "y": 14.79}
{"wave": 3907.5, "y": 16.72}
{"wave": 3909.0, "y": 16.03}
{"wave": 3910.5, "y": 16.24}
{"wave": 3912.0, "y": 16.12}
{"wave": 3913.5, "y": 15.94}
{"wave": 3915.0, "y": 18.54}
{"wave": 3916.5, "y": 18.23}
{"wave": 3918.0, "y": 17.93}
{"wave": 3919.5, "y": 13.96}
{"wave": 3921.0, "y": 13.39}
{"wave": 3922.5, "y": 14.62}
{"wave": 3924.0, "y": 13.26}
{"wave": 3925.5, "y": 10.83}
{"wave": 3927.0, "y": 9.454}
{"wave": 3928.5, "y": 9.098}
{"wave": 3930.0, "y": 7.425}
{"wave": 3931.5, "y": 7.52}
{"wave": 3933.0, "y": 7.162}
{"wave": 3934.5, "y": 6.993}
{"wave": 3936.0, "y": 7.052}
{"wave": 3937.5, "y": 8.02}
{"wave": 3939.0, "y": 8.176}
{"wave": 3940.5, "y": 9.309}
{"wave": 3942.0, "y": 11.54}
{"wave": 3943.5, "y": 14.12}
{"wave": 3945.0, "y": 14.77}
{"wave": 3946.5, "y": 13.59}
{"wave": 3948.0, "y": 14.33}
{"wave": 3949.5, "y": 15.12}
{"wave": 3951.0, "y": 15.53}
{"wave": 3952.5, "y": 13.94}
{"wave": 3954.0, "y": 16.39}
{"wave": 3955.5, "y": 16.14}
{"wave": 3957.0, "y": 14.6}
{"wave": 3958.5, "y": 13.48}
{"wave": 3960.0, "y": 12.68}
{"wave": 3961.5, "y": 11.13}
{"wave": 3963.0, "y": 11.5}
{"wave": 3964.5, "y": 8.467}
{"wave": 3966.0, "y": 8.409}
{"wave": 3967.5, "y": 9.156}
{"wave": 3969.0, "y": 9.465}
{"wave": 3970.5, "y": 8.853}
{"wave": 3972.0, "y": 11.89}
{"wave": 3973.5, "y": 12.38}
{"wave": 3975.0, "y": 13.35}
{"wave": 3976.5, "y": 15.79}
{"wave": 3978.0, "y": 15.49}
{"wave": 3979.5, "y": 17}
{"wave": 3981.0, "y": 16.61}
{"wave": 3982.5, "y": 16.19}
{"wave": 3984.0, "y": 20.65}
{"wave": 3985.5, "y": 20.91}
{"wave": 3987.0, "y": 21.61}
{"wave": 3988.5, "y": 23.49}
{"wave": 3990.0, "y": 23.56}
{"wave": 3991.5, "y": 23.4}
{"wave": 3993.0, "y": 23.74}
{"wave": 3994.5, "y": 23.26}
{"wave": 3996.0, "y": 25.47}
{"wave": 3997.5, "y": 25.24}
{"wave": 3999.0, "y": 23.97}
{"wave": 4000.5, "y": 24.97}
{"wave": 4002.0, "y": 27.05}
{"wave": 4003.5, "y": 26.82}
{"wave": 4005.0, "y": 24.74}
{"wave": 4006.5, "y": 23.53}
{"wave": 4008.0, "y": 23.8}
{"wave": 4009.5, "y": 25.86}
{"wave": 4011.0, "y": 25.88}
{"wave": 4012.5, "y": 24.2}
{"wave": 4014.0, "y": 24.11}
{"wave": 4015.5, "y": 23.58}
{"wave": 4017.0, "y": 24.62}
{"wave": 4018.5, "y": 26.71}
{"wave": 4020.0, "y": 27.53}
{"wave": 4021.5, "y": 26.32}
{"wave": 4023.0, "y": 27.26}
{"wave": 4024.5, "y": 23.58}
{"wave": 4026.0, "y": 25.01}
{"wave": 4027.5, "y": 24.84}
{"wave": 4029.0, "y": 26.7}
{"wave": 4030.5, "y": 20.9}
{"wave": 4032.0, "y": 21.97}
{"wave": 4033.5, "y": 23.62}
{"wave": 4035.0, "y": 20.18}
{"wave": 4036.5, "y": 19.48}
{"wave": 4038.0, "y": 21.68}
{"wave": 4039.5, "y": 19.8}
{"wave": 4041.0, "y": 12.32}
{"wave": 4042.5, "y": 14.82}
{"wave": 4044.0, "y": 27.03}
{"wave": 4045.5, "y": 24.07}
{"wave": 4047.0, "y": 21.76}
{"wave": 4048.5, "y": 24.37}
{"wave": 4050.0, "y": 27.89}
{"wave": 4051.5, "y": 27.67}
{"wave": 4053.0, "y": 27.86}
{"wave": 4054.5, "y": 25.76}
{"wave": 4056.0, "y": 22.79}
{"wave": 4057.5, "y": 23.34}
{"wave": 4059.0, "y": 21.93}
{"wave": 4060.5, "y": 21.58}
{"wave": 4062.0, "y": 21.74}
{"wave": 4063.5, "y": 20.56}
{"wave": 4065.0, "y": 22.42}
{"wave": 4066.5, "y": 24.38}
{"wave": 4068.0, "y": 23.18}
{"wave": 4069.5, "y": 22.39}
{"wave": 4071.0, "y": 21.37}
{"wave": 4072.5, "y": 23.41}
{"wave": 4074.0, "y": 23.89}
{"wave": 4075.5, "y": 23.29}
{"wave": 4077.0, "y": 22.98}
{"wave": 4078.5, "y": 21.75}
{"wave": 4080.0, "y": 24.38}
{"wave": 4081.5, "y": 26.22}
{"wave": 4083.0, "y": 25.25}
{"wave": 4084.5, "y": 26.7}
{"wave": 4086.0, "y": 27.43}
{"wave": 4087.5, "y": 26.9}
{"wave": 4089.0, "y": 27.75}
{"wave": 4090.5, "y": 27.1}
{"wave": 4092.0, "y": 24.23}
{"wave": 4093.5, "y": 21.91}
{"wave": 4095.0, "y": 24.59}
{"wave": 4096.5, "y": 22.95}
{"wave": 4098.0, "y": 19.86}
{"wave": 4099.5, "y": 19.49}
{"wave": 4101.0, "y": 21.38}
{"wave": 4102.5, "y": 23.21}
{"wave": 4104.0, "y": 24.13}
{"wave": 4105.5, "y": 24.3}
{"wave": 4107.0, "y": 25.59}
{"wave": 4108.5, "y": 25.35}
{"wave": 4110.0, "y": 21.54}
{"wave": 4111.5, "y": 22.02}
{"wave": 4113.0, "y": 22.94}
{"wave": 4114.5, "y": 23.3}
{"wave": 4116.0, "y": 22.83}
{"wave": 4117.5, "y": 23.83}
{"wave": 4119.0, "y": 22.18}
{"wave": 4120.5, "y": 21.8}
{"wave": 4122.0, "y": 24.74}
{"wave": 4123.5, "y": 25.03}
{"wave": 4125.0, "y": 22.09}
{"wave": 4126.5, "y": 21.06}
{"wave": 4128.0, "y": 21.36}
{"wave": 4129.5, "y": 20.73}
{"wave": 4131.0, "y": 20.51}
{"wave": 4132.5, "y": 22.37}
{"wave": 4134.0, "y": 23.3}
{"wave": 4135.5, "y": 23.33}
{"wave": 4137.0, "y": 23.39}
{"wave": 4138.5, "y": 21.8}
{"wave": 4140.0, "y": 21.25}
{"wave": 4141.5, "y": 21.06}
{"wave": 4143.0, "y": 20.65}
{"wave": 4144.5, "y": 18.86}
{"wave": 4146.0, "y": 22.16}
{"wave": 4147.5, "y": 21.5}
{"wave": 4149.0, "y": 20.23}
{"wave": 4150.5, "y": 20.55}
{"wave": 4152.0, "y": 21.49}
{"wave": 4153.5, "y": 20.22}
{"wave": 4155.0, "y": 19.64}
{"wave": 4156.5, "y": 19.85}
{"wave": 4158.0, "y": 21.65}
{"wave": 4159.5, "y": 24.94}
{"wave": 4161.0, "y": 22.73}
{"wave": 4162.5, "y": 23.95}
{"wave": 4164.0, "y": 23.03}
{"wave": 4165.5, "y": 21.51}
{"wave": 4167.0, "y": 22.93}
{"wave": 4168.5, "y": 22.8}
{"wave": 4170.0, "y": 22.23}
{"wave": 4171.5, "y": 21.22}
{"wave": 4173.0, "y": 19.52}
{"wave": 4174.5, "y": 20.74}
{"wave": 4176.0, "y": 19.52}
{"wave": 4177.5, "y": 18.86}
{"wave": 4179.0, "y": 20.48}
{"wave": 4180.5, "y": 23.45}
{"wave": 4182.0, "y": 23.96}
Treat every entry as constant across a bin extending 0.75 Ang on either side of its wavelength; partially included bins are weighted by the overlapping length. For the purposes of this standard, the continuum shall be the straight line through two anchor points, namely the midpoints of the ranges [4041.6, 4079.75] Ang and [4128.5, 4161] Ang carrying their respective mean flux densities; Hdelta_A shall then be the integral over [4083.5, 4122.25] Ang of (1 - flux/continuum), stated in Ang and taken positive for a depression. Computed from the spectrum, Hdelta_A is -2.5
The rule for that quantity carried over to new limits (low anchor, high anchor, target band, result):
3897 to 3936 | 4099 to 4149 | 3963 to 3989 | 2.48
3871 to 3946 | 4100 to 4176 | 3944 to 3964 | 0.88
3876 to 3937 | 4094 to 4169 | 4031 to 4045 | -1.31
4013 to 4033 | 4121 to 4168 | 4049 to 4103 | -0.78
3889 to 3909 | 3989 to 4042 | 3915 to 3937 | 7.15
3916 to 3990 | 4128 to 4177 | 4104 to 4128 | -3.86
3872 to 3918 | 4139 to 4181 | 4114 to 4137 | -2.48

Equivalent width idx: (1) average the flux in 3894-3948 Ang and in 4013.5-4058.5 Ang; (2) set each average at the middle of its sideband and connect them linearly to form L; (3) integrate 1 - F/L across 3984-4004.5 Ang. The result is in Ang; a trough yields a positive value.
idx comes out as -4.4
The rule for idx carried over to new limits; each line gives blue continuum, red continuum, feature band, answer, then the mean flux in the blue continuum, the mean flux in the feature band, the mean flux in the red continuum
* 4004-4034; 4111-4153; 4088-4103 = -0.3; 24.8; 23.3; 22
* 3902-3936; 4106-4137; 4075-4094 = -3.7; 13.1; 25.1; 22.8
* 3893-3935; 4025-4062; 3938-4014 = 3.8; 13.8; 17.5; 22.8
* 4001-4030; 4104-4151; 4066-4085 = 0.0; 25.3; 23.7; 22.3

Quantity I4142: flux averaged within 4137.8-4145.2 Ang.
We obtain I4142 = 20.7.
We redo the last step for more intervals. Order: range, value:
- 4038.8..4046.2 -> 19.6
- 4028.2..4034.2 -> 23.3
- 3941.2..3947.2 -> 13.5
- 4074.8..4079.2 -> 22.7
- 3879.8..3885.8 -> 11.4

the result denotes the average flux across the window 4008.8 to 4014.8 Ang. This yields 25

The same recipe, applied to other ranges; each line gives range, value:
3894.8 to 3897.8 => 15.1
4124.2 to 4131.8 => 21.2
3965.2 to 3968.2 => 8.77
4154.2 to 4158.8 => 20.4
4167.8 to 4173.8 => 21.4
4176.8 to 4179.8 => 19.7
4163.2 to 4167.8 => 22.5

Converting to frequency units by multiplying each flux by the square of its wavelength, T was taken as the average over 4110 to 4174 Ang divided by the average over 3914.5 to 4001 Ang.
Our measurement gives 1.63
